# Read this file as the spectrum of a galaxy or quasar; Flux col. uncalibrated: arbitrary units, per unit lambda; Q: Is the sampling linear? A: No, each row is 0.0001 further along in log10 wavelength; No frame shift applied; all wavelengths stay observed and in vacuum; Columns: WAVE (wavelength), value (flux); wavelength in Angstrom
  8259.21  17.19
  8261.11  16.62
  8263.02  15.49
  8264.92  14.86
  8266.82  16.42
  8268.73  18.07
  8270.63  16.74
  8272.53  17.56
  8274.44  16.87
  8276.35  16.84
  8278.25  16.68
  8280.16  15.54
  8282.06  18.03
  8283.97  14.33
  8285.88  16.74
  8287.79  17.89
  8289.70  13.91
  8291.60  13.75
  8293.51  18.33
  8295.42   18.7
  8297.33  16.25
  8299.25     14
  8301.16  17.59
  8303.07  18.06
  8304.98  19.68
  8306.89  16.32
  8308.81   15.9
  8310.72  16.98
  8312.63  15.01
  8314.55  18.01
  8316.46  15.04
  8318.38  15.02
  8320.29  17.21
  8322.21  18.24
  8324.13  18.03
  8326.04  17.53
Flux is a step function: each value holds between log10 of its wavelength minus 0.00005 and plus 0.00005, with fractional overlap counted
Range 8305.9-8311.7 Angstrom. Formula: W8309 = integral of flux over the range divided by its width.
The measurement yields 16.4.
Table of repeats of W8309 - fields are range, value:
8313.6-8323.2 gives 16.7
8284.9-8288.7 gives 17.3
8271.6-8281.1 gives 16.7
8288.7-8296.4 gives 16.2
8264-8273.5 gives 16.7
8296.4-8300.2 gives 15.1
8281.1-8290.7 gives 16.2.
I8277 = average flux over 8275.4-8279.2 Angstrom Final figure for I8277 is 16.8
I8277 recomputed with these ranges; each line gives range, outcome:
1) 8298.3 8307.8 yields 17.1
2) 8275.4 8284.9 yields 16.3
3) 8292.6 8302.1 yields 17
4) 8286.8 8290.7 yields 15.9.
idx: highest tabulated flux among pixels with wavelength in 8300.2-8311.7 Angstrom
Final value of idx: 19.68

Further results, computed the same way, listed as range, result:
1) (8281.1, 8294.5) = 18.33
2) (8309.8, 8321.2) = 18.01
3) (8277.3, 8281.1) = 16.68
